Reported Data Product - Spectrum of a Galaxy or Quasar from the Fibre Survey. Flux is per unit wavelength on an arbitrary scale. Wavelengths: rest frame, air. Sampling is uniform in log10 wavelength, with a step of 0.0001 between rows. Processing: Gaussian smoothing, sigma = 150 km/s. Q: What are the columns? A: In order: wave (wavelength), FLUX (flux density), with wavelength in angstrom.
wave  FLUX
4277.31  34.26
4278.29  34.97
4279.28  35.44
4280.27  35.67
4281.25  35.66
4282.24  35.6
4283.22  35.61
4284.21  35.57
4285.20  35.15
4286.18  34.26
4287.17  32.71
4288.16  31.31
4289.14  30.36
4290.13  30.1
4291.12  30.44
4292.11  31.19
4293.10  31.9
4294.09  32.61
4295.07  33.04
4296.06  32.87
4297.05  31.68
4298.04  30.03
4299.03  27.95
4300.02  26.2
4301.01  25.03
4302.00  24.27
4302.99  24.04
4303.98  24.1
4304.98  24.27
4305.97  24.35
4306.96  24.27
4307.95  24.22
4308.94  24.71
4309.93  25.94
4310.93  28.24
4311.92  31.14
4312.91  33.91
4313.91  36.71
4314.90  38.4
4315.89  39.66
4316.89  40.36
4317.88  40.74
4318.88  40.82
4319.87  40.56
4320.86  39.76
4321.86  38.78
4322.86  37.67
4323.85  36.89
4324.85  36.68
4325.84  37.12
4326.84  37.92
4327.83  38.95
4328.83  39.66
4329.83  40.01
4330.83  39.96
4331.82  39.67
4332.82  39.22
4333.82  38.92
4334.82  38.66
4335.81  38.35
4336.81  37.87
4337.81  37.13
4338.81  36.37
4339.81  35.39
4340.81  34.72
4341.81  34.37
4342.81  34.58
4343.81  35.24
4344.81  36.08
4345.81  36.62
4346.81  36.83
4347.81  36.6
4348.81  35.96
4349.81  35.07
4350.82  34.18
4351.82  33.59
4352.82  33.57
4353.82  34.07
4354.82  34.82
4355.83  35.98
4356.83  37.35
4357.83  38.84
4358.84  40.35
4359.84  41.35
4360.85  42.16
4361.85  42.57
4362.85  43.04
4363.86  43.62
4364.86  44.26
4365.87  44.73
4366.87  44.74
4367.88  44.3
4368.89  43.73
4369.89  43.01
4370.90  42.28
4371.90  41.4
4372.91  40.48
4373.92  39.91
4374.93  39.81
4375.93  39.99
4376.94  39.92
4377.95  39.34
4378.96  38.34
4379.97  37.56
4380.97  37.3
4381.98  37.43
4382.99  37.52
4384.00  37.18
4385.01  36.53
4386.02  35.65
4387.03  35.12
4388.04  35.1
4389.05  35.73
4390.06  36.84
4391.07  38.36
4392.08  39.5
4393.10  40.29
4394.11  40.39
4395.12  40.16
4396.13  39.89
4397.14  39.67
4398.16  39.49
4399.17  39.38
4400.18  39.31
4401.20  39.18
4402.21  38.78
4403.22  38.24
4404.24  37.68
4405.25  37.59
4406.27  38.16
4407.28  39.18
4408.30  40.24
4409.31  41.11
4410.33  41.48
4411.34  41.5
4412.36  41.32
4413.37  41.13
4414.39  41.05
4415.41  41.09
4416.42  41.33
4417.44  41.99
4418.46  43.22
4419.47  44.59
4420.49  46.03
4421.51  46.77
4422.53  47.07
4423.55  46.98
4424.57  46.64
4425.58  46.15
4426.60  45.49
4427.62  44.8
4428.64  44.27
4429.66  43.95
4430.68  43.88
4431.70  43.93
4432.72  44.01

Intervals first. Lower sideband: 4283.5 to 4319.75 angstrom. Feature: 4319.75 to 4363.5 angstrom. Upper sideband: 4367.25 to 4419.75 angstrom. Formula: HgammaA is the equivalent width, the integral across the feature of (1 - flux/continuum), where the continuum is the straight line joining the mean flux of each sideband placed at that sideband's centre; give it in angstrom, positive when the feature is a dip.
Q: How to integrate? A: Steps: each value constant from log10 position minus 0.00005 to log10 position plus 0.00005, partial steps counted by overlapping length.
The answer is -3.6 angstrom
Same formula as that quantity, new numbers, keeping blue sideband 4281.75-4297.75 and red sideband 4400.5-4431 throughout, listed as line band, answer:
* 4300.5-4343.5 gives 0.93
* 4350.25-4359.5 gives 0.43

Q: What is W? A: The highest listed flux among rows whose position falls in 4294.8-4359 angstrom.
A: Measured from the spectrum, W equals 40.82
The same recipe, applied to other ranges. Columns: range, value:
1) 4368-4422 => 46.77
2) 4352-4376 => 44.74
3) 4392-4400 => 40.39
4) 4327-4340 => 40.01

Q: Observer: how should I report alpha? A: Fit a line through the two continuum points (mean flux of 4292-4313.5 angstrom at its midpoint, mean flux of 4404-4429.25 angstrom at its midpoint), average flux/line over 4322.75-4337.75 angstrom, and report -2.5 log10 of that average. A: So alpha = -0.217 mag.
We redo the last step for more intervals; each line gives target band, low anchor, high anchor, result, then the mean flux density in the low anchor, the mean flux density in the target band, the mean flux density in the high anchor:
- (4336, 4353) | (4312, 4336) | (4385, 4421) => 0.10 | 38.6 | 35.6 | 39.7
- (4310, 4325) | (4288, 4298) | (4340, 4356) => -0.12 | 31.5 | 37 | 35.1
